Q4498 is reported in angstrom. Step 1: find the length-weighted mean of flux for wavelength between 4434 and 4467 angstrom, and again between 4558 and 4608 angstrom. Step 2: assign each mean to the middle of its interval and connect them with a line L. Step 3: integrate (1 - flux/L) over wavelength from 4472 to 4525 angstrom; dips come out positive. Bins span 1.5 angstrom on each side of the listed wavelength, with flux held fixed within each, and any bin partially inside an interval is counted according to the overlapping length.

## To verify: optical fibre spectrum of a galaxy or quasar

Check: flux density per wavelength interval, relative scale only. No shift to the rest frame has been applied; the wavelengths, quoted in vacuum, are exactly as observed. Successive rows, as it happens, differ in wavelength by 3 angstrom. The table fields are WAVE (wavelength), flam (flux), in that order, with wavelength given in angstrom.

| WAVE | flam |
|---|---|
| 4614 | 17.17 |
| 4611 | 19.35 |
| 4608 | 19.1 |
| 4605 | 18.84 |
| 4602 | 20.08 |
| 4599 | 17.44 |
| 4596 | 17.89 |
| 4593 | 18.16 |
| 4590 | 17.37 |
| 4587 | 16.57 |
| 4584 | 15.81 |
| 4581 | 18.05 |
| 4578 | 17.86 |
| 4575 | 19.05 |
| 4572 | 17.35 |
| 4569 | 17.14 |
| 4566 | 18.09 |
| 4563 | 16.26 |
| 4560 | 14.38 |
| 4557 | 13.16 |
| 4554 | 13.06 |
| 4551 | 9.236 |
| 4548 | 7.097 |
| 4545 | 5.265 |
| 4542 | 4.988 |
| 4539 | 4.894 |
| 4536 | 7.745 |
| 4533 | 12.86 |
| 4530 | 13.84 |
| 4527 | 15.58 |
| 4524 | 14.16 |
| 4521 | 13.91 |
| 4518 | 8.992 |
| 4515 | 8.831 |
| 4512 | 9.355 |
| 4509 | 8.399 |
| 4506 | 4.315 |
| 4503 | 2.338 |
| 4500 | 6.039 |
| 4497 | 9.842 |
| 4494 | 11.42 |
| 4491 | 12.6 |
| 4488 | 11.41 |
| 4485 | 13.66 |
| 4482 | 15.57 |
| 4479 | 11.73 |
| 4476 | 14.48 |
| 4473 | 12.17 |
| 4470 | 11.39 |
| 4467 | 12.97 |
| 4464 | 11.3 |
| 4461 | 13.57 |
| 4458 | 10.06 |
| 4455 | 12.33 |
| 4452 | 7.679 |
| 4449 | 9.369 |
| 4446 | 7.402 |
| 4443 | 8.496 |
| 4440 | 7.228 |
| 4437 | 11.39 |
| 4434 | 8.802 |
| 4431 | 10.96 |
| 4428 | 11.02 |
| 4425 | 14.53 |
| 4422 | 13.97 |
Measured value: 8.8 angstrom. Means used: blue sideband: 9.97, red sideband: 17.5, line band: 10.5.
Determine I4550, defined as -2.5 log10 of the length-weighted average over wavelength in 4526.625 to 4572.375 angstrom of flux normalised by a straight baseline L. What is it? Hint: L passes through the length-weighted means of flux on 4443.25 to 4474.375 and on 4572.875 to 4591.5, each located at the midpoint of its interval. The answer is 0.32 mag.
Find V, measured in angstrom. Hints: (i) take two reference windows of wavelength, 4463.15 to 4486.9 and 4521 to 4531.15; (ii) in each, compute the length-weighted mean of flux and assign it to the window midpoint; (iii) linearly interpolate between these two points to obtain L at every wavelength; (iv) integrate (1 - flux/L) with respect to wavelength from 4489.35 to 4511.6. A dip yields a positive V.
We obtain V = 9.3 angstrom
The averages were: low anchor 12.9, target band 7.95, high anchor 14.5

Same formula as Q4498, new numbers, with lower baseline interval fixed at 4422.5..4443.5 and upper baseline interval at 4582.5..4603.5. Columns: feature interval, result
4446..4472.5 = 1.96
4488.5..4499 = 1.74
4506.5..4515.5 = 3.64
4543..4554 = 5.47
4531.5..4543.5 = 5.95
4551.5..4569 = 1.48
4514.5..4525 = 2.06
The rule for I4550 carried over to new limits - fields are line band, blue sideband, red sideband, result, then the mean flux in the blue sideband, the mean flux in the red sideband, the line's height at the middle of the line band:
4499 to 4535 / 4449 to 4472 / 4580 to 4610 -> 0.39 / 11.2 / 18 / 14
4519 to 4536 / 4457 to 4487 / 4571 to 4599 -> 0.13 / 12.7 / 17.6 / 15.1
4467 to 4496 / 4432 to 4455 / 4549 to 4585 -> -0.16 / 8.92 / 15.7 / 11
